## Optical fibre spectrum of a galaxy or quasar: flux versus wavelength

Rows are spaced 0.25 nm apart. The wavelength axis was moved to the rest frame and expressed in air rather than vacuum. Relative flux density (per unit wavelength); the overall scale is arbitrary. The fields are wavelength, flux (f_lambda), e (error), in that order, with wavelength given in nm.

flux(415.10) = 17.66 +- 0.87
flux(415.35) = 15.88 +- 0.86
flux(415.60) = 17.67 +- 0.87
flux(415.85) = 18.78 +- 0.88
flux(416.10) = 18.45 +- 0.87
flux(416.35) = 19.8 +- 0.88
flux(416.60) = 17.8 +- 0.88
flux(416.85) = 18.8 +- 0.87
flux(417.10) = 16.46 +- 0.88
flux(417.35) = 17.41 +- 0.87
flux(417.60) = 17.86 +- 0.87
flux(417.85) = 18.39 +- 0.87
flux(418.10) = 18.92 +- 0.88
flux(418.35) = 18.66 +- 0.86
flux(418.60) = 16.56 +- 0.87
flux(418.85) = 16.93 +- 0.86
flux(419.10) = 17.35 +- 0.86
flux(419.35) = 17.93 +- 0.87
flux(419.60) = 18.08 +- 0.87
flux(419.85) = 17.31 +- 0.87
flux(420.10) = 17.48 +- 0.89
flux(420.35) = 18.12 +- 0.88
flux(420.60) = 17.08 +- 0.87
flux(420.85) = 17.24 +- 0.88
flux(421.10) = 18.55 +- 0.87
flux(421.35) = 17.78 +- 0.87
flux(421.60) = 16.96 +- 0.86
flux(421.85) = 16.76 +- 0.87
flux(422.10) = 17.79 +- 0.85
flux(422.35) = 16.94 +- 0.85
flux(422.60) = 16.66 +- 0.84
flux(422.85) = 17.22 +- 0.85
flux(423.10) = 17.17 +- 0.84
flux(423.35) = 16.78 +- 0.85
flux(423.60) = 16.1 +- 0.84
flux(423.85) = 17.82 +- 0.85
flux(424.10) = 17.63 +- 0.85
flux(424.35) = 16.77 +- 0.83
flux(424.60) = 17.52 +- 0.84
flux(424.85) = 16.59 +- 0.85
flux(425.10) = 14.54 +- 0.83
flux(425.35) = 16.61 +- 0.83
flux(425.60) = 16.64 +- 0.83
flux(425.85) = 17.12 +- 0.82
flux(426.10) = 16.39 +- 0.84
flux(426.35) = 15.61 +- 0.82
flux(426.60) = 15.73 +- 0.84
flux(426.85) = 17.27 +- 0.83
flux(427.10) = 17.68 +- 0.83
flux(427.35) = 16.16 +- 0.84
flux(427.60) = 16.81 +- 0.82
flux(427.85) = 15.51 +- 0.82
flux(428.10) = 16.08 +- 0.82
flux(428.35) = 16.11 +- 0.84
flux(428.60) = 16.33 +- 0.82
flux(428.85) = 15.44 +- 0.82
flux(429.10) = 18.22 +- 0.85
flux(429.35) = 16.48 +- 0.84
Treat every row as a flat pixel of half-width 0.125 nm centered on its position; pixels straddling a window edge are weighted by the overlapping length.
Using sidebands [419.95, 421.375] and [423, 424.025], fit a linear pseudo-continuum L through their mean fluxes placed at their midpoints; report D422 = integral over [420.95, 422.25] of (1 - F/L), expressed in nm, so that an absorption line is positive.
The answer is -0.01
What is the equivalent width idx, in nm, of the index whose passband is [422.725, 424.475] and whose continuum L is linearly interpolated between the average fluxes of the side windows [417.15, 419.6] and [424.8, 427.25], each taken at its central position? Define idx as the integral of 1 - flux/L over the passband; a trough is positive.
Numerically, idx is -0.02 nm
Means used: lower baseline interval 17.8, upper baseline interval 16.4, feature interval 17.1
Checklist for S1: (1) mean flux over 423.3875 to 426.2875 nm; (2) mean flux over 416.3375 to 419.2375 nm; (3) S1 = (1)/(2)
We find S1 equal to 0.9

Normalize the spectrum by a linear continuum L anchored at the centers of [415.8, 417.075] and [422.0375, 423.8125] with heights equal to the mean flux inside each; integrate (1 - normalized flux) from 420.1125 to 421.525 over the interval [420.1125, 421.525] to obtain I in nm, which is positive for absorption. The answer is -0.02 nm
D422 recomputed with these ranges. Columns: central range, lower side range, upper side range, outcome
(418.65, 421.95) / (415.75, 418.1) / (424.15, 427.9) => 0.02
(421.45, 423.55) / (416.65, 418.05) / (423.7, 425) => 0.04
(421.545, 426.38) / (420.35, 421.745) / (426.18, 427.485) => 0.06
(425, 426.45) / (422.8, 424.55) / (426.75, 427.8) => 0.07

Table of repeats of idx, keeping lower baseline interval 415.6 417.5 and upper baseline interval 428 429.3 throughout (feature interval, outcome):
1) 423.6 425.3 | 0.030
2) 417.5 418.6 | -0.018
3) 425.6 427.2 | 0.014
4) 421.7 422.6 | 0.015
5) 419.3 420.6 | -0.001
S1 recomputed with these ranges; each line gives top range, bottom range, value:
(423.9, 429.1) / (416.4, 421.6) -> 0.93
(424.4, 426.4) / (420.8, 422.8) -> 0.95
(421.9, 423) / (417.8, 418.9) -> 0.96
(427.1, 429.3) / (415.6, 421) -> 0.92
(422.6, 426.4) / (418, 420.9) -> 0.95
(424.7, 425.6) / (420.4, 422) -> 0.92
